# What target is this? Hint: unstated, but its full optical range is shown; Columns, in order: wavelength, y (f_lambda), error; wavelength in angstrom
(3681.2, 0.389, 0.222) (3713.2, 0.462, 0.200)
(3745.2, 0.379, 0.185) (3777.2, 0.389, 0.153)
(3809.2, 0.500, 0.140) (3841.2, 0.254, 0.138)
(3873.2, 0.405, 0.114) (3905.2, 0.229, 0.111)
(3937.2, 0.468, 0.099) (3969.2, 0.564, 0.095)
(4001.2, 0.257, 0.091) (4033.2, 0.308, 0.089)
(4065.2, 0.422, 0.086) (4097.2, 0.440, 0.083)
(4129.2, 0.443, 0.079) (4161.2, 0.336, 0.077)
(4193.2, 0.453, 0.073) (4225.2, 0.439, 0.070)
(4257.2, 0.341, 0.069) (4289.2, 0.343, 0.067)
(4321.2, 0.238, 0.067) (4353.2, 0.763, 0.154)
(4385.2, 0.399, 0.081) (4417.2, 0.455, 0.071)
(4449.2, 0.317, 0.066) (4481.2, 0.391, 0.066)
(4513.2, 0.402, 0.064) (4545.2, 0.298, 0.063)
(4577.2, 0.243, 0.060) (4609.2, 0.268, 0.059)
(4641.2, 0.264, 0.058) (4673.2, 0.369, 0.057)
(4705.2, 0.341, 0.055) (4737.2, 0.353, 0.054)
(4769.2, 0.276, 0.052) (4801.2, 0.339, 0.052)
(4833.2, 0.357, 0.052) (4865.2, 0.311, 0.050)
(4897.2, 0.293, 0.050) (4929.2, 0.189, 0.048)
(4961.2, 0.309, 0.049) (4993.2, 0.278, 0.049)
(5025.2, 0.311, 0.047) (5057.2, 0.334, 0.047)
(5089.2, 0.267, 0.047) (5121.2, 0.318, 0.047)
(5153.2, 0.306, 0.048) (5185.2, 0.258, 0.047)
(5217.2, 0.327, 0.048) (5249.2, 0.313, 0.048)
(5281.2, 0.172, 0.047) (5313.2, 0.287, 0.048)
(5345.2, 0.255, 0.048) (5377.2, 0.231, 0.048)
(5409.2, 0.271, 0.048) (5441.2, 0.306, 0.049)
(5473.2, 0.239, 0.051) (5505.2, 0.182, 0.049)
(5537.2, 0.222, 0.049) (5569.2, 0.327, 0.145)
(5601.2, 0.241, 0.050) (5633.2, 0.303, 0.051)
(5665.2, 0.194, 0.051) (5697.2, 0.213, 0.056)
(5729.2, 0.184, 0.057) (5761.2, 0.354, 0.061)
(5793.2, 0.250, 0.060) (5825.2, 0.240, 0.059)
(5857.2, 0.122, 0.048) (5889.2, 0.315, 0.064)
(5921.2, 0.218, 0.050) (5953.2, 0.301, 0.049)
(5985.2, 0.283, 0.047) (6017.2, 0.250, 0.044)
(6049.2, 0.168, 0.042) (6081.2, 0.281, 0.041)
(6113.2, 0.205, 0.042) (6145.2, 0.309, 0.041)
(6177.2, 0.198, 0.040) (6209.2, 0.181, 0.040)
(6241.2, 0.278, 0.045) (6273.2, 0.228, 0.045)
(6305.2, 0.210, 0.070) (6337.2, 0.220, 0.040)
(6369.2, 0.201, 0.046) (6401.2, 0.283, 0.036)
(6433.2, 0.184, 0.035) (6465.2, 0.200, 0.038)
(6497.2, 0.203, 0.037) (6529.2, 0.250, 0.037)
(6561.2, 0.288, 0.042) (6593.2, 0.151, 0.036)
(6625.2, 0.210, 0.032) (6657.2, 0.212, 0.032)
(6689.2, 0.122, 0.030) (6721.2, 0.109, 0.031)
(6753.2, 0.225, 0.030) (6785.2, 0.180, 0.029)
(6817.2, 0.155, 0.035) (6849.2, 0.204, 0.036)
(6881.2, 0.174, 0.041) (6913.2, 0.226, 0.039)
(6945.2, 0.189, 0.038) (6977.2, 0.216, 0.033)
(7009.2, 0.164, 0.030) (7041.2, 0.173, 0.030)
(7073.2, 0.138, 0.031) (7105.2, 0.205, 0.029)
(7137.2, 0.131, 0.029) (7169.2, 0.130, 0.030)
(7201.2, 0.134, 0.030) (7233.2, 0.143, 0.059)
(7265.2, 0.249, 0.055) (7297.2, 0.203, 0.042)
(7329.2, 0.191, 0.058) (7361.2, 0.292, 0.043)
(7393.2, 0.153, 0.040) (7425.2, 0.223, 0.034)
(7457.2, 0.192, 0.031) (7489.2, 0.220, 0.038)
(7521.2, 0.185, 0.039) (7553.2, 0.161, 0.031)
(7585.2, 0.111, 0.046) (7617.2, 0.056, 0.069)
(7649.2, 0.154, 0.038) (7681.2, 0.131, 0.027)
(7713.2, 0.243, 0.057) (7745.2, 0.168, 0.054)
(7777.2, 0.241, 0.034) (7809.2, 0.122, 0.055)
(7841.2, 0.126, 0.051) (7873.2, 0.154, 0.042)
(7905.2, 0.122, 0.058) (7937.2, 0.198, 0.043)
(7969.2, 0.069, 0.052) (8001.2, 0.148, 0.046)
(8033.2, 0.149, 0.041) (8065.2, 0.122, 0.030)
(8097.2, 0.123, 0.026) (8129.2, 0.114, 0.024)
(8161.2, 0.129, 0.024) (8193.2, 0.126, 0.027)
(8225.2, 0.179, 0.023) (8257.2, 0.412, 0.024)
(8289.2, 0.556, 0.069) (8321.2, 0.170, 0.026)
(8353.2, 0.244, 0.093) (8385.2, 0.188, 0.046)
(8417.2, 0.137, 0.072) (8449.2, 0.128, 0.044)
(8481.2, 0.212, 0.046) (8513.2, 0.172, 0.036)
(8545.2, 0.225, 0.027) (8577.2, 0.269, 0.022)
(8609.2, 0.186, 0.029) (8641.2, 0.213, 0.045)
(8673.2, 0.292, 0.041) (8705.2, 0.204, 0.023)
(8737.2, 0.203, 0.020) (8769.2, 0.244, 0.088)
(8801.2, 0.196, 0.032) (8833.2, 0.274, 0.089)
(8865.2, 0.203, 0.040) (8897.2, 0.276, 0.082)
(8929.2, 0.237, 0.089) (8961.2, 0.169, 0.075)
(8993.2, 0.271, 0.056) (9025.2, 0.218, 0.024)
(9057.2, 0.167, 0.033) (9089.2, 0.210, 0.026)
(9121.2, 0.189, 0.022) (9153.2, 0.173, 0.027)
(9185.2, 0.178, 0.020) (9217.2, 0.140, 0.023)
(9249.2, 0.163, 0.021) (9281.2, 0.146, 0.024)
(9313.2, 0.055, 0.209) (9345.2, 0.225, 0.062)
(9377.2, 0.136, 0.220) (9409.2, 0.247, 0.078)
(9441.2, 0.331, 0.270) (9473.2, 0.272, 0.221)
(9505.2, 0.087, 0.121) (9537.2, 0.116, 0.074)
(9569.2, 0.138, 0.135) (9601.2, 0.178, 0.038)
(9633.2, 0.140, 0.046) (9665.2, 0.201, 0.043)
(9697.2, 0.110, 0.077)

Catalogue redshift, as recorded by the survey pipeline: 1.219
